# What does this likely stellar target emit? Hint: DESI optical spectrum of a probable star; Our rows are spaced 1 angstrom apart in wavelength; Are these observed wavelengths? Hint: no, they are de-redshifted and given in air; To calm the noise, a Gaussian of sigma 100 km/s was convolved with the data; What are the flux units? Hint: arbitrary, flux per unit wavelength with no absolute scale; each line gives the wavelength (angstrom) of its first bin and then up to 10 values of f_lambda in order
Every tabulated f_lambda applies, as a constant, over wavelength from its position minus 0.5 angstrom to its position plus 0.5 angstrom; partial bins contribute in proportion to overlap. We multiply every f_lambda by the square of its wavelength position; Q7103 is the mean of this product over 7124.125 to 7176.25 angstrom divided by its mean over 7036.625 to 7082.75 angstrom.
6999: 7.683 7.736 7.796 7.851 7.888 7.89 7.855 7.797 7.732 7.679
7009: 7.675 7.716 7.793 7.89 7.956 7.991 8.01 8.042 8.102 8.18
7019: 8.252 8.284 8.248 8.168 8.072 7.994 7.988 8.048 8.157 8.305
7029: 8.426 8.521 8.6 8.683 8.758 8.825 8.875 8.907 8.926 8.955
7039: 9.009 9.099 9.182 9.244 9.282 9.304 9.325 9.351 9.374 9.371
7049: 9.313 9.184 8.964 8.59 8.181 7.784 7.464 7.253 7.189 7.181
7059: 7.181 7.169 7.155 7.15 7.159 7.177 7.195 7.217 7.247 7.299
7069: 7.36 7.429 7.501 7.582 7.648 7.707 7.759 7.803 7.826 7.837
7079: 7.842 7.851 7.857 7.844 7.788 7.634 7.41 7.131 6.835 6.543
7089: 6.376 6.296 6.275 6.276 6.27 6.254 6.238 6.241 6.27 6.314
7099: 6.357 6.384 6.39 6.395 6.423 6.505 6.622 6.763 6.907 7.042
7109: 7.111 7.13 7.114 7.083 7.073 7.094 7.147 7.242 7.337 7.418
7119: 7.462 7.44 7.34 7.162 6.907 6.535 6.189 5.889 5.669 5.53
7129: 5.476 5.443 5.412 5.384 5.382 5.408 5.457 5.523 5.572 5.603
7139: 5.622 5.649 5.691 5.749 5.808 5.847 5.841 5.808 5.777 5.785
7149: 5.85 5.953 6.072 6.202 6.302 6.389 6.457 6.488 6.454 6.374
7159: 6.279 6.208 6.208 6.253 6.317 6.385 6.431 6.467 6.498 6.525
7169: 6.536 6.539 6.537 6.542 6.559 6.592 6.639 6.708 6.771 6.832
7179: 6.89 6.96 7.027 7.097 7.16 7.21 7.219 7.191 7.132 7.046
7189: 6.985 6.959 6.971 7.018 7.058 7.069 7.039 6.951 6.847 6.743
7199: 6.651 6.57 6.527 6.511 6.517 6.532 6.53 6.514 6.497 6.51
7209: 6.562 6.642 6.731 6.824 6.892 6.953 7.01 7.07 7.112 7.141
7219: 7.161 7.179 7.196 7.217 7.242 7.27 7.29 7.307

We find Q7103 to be 0.77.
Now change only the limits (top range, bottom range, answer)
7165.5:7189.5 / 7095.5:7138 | 1.07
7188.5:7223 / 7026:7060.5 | 0.84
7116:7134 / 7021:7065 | 0.78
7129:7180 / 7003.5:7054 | 0.75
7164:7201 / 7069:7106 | 1.00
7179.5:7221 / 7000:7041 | 0.88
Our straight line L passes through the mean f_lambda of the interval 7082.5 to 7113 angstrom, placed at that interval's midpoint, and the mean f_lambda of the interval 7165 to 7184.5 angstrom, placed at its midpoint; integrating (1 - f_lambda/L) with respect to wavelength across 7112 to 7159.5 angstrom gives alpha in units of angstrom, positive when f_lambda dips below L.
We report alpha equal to 3.67 angstrom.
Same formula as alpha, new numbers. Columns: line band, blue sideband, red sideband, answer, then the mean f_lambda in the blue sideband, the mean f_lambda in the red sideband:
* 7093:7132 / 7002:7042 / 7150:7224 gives 4.4 angstrom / 8.28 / 6.73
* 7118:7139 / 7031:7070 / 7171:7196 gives 4.0 angstrom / 8.28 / 6.94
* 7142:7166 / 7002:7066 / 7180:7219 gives 3.6 angstrom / 8.23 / 6.87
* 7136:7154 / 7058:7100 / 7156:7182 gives 2.3 angstrom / 7.12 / 6.55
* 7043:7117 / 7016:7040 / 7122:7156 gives -1.3 angstrom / 8.45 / 5.85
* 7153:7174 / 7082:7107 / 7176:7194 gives 1.5 angstrom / 6.61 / 7.02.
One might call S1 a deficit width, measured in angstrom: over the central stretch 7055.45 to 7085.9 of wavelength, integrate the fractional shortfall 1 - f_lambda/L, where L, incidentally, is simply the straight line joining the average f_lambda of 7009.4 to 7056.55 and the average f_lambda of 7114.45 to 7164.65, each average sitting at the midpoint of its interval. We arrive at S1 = 0.8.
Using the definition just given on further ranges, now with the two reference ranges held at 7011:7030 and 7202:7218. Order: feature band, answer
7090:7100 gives 1.7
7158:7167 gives 1.0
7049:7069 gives 0.6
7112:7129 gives 1.3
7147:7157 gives 1.4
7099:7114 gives 1.4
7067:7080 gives 0.2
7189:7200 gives -0.1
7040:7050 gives -1.7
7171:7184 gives 0.3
